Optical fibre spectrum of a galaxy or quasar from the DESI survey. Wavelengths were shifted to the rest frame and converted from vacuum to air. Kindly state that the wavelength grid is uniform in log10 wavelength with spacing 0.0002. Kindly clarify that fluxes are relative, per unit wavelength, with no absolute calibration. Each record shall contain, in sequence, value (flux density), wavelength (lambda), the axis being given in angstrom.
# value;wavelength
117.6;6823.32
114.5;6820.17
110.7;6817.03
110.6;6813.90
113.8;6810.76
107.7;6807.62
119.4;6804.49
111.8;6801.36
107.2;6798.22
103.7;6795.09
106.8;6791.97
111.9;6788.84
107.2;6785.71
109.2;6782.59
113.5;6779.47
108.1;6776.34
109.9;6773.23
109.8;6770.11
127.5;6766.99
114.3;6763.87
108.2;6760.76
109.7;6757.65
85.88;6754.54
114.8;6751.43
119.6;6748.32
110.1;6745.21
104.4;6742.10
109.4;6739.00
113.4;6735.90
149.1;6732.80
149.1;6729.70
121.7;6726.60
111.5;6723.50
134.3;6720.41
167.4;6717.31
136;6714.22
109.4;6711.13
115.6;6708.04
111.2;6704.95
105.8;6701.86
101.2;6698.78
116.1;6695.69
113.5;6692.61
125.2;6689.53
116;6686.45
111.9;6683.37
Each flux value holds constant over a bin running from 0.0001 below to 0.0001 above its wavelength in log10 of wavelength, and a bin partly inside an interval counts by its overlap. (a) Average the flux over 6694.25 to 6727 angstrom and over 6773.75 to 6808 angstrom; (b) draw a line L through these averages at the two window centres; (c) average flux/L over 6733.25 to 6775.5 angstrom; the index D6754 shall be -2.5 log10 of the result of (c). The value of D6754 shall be 0.032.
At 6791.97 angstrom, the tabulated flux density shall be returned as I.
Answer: 106.8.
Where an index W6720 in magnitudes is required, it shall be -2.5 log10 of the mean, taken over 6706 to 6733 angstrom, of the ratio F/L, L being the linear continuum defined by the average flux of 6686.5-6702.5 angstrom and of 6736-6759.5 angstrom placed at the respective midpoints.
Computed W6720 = -0.19 mag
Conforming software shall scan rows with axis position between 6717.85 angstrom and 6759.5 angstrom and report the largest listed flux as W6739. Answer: 149.1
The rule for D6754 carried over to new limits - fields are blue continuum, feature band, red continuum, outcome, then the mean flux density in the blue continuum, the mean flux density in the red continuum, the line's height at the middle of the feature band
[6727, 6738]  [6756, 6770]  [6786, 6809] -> 0.08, 134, 110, 123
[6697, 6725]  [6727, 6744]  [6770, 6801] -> -0.06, 121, 109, 117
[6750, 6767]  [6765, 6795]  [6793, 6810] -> -0.02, 108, 110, 109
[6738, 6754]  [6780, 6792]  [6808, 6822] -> 0.02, 110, 112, 111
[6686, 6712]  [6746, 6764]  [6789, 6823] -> 0.03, 113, 111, 112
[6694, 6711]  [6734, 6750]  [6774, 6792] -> -0.02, 110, 110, 110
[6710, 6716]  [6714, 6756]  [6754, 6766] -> -0.05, 125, 107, 117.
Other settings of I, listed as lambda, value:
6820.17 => 114.5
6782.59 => 109.2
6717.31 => 167.4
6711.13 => 109.4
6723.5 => 111.5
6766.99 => 127.5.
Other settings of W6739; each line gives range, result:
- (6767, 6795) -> 113.5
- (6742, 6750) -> 119.6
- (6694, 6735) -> 167.4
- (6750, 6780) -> 127.5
